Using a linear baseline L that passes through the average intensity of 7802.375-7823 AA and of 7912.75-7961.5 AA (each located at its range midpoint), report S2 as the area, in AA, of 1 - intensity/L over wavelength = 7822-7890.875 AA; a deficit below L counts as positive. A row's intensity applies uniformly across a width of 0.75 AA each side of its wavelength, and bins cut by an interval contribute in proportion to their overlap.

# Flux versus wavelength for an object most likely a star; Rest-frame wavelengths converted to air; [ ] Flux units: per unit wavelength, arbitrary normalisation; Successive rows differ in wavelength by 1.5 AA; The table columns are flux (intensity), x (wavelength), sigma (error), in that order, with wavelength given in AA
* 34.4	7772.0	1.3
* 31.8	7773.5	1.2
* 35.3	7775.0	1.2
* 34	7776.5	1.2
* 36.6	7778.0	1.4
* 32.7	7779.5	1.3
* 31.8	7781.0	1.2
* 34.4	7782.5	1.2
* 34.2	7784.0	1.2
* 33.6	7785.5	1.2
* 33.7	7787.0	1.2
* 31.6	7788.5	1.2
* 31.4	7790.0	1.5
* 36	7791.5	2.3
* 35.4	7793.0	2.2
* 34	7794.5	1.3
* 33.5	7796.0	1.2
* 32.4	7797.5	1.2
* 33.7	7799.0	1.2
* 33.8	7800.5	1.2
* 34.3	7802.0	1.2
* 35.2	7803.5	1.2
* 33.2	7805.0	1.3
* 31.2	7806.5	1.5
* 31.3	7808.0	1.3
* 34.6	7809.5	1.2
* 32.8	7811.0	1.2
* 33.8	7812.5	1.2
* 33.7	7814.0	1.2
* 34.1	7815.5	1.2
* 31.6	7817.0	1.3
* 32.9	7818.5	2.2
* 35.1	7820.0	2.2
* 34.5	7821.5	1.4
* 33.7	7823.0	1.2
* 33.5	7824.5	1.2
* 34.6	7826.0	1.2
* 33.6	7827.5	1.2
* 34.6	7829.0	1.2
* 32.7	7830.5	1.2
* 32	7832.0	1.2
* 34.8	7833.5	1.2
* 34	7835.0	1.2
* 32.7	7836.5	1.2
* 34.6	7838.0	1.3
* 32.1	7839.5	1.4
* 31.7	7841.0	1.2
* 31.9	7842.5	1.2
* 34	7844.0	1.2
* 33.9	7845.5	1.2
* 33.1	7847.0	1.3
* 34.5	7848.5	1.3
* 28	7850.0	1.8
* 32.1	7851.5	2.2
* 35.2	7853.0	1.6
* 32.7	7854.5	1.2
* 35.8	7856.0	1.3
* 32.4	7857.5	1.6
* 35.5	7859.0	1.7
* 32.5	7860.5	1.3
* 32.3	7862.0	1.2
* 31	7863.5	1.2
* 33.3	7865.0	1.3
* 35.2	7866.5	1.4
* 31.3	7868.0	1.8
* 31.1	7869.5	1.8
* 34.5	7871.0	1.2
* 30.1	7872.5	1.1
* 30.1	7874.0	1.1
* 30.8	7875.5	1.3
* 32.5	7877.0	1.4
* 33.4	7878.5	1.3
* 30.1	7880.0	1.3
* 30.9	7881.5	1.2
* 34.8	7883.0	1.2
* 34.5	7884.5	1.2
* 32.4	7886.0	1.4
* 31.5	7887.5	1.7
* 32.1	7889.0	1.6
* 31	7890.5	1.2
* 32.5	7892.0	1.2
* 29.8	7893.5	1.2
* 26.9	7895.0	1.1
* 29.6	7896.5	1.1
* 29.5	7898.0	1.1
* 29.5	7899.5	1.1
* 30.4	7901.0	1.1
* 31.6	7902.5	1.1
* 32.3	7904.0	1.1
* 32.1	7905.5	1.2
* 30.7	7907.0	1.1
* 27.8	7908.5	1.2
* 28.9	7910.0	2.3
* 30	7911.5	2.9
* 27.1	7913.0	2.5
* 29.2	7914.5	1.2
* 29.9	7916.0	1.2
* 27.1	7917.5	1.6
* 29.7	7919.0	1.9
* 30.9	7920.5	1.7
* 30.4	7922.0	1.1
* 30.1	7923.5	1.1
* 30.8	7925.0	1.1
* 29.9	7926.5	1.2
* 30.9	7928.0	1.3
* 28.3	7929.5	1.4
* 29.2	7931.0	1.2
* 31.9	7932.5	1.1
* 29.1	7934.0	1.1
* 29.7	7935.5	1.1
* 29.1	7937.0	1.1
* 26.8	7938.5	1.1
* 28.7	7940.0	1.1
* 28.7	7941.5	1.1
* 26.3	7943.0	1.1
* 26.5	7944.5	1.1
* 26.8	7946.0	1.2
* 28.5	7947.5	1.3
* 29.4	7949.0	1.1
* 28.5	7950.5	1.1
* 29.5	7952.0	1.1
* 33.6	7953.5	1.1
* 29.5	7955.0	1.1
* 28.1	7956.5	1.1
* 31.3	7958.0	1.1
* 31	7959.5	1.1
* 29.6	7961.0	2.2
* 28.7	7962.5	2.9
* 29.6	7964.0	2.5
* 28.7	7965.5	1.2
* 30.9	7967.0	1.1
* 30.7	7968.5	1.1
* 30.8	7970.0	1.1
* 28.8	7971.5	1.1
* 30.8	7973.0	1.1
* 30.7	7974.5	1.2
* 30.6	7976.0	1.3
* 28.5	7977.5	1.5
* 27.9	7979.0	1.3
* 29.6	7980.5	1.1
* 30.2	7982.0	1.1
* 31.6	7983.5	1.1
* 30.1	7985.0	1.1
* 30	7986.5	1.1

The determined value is -1.9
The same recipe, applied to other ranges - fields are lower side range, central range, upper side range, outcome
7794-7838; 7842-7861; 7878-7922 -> -0.6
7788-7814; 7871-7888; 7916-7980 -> -0.4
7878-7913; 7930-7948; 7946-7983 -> 1.0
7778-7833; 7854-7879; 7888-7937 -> -0.9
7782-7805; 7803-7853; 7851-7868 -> 0.5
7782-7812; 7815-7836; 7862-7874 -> -0.4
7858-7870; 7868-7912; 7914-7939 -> 0.5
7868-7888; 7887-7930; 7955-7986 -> 1.8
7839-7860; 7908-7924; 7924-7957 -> 0.5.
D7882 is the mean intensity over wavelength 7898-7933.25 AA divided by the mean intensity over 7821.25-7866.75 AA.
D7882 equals 0.9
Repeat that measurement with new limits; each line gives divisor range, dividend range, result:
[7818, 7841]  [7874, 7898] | 0.93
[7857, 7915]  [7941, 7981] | 0.94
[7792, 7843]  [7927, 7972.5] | 0.88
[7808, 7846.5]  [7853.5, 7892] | 0.97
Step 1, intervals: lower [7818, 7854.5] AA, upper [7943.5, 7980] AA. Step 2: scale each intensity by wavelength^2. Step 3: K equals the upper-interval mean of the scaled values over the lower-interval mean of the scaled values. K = 0.9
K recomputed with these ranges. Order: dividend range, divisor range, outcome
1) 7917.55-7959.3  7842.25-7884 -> 0.92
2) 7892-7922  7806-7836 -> 0.91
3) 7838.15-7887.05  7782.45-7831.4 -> 0.99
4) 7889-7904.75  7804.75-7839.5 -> 0.93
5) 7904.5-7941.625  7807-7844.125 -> 0.91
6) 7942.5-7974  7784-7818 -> 0.92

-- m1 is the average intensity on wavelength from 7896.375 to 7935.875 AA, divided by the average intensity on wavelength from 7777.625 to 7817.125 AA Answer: 0.89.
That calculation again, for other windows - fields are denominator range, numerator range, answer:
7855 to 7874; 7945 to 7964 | 0.90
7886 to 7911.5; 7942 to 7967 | 0.96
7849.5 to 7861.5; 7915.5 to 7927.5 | 0.90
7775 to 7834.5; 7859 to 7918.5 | 0.92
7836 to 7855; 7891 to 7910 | 0.92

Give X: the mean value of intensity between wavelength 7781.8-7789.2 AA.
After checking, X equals 33.5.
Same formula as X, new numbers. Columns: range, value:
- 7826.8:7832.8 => 33.2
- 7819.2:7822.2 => 34.8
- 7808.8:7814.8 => 33.7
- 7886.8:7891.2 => 31.5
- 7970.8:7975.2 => 30.1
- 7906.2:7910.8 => 29.2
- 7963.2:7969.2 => 30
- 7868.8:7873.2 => 31.9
